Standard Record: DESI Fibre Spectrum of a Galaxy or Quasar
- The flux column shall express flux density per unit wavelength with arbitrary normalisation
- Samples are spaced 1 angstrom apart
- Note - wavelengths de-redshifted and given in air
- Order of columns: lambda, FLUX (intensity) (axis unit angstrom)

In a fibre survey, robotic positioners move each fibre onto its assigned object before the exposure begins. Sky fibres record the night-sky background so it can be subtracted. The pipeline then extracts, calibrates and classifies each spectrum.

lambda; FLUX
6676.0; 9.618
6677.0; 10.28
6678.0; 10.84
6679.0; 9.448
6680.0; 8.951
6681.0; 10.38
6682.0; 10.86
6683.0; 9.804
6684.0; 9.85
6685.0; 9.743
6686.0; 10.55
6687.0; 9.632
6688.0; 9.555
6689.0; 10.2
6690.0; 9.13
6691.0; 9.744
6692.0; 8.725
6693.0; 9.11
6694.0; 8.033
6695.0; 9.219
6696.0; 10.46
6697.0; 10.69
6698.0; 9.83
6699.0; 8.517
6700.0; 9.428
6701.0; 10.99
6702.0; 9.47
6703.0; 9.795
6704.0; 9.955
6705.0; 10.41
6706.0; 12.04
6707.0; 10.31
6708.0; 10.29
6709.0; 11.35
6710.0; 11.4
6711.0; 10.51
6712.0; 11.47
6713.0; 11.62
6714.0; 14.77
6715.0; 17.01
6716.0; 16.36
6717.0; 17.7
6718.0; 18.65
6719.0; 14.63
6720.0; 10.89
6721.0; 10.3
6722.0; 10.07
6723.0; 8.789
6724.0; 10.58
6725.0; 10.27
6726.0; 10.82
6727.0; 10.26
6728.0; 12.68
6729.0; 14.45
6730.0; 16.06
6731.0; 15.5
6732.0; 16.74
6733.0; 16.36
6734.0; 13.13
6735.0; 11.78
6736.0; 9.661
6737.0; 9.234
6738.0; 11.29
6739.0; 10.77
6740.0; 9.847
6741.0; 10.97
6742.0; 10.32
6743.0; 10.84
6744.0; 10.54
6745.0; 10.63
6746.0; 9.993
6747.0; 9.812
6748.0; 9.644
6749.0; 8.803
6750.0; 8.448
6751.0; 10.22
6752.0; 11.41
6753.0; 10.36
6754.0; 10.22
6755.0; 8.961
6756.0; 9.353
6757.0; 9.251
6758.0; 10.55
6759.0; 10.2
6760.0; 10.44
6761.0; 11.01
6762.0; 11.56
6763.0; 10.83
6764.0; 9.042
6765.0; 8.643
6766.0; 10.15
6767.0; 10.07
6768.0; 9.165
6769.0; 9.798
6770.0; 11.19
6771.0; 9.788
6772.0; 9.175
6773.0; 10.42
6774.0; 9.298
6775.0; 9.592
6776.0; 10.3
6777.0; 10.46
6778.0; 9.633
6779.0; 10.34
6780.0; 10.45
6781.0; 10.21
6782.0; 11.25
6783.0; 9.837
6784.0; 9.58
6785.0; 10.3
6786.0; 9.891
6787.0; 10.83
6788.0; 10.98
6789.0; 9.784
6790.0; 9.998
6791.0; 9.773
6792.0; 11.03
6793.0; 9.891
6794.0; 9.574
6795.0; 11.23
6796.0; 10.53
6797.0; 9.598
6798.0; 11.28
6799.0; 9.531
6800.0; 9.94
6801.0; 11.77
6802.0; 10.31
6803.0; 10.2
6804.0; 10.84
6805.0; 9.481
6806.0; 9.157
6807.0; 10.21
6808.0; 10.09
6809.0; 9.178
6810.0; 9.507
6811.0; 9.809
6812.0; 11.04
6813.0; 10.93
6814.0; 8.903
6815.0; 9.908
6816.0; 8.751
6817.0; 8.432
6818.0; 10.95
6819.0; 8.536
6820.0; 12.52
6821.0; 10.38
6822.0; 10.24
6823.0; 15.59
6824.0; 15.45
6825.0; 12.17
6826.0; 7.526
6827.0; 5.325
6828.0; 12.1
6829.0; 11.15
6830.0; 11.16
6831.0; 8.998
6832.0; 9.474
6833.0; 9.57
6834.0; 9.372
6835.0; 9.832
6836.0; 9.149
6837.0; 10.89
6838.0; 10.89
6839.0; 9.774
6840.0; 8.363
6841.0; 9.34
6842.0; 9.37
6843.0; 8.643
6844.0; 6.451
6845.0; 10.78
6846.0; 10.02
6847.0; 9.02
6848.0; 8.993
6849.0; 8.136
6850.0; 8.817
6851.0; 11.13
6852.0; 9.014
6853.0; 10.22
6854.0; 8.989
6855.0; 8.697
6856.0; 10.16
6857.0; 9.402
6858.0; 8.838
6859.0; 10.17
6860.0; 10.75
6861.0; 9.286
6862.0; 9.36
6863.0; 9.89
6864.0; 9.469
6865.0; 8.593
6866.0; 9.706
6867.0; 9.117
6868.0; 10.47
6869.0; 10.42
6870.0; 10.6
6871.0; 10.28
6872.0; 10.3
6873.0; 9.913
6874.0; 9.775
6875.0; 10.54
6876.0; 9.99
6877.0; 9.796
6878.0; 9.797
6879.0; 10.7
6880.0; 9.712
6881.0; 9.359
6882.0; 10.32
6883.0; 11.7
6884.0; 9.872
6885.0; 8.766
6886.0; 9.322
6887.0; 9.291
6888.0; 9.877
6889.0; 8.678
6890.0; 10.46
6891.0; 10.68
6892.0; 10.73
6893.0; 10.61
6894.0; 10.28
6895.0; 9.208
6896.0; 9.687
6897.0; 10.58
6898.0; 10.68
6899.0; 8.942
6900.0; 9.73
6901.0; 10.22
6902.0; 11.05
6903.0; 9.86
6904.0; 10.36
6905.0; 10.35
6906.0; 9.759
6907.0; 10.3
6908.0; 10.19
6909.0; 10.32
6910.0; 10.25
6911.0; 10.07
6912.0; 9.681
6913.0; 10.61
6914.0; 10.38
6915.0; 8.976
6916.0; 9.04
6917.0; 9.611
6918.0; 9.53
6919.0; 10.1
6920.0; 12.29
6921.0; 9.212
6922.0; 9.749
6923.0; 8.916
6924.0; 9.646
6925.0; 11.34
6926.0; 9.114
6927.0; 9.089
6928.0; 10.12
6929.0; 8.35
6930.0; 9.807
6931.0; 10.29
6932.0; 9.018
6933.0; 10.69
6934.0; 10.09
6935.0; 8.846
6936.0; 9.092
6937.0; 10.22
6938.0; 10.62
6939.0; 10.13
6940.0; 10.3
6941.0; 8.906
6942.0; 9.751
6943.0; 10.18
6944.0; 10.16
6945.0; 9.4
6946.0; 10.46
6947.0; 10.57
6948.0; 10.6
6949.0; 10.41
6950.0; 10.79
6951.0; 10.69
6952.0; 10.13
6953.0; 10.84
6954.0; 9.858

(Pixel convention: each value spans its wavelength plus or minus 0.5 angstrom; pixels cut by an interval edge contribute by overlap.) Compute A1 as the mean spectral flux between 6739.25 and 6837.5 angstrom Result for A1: 10.2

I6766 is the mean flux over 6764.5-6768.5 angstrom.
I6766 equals 9.51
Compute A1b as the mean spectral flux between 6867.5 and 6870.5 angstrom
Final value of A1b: 10.5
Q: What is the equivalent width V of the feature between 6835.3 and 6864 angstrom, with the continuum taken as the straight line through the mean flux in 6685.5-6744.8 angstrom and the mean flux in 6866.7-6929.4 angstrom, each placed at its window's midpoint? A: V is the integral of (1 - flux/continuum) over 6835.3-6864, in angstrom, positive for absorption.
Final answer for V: 2.5 angstrom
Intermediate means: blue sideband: 11.4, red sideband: 9.98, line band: 9.45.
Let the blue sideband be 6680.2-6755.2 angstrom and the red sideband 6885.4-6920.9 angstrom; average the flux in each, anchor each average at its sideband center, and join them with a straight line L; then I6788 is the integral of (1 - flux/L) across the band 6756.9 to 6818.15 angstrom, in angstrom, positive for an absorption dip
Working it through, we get 3.5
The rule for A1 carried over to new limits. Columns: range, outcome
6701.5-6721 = 12.5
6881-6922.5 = 10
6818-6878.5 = 9.89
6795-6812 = 10.2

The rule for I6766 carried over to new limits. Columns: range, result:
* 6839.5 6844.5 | 8.43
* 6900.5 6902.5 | 10.6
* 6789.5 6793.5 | 10.2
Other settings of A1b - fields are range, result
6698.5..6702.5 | 9.6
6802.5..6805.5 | 10.2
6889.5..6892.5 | 10.6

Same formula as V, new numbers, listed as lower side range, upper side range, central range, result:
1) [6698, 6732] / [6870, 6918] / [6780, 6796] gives 1.35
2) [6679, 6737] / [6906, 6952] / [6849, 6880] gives 1.75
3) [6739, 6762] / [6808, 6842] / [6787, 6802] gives -0.33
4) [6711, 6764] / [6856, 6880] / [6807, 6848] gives 1.74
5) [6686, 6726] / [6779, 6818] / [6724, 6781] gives -0.65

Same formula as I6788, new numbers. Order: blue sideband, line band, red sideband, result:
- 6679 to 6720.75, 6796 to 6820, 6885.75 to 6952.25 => 1.1 angstrom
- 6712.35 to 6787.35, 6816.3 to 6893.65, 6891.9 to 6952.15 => 4.0 angstrom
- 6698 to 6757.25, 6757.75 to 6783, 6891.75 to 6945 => 2.2 angstrom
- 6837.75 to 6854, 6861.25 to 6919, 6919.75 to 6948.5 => -2.3 angstrom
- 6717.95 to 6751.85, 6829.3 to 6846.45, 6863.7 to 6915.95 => 1.5 angstrom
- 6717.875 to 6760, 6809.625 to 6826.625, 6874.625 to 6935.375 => 0.0 angstrom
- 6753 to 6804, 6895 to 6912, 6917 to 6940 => -0.4 angstrom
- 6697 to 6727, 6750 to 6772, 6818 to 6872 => 1.9 angstrom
